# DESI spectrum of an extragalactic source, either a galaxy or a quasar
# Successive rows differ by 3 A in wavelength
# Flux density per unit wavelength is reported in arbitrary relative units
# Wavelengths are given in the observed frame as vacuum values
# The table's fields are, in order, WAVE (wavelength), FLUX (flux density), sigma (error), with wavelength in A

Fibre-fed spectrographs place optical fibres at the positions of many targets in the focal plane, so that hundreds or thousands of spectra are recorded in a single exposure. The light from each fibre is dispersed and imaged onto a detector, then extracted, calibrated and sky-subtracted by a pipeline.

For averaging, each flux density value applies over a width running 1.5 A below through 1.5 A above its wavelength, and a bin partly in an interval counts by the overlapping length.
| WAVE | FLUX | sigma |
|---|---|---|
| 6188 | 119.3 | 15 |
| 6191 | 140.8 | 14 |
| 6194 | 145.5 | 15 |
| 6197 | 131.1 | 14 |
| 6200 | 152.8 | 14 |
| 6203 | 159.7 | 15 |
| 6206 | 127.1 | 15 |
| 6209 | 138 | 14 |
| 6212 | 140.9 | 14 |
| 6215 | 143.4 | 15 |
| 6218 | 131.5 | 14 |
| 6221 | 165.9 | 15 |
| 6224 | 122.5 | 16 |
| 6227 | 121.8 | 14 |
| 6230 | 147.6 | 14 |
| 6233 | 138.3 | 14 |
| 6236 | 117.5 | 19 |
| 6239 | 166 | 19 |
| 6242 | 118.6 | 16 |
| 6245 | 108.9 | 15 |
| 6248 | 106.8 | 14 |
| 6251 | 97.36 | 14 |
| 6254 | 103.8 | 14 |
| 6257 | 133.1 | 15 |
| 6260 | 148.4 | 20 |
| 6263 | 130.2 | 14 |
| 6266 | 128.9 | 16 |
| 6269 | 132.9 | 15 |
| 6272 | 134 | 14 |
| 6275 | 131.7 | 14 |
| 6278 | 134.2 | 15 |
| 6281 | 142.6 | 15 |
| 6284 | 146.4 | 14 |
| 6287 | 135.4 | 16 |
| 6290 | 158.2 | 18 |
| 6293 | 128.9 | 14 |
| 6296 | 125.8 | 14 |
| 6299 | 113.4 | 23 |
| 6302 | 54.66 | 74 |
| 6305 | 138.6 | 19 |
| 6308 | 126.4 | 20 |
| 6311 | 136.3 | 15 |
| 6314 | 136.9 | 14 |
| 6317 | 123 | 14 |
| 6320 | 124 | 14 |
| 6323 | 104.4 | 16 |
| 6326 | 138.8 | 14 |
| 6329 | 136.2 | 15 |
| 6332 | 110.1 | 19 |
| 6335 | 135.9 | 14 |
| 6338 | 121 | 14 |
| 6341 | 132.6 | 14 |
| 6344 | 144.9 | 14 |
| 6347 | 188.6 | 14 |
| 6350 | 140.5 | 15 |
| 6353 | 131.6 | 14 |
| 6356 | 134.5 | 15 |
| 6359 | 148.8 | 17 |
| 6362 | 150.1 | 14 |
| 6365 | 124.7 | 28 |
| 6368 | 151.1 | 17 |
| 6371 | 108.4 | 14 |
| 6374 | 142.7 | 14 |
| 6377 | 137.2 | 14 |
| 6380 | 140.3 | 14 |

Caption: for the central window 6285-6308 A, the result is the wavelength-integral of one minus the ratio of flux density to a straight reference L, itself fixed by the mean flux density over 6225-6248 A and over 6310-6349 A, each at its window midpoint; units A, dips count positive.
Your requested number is 1.6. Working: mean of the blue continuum 129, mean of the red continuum 133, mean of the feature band 123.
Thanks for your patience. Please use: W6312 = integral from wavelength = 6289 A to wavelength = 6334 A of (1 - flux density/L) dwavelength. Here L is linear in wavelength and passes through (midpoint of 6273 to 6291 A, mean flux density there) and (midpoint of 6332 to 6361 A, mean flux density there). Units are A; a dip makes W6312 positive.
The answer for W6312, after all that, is 5.5 A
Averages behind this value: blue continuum 141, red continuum 141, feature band 123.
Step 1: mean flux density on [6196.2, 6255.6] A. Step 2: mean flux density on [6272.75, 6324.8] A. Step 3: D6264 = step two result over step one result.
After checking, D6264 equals 0.96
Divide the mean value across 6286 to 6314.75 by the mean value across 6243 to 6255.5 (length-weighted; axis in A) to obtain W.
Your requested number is 1.2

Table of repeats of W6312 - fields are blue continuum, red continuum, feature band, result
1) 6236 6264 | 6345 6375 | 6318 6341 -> 2.0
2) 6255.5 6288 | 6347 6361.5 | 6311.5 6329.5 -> 1.8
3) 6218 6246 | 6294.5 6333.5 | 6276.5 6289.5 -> -1.6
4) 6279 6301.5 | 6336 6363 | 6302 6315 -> 1.0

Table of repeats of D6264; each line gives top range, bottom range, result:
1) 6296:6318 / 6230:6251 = 0.95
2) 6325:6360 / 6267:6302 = 1.05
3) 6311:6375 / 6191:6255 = 1.01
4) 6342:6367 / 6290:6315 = 1.19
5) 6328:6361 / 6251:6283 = 1.06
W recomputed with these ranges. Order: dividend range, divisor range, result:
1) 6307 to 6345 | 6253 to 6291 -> 0.95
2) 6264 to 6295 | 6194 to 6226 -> 0.97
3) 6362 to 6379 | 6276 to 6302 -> 1.03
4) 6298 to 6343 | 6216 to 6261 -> 0.95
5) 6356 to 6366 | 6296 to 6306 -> 1.36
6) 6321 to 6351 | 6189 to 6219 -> 0.96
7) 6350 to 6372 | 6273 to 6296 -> 0.99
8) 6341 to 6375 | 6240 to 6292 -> 1.10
